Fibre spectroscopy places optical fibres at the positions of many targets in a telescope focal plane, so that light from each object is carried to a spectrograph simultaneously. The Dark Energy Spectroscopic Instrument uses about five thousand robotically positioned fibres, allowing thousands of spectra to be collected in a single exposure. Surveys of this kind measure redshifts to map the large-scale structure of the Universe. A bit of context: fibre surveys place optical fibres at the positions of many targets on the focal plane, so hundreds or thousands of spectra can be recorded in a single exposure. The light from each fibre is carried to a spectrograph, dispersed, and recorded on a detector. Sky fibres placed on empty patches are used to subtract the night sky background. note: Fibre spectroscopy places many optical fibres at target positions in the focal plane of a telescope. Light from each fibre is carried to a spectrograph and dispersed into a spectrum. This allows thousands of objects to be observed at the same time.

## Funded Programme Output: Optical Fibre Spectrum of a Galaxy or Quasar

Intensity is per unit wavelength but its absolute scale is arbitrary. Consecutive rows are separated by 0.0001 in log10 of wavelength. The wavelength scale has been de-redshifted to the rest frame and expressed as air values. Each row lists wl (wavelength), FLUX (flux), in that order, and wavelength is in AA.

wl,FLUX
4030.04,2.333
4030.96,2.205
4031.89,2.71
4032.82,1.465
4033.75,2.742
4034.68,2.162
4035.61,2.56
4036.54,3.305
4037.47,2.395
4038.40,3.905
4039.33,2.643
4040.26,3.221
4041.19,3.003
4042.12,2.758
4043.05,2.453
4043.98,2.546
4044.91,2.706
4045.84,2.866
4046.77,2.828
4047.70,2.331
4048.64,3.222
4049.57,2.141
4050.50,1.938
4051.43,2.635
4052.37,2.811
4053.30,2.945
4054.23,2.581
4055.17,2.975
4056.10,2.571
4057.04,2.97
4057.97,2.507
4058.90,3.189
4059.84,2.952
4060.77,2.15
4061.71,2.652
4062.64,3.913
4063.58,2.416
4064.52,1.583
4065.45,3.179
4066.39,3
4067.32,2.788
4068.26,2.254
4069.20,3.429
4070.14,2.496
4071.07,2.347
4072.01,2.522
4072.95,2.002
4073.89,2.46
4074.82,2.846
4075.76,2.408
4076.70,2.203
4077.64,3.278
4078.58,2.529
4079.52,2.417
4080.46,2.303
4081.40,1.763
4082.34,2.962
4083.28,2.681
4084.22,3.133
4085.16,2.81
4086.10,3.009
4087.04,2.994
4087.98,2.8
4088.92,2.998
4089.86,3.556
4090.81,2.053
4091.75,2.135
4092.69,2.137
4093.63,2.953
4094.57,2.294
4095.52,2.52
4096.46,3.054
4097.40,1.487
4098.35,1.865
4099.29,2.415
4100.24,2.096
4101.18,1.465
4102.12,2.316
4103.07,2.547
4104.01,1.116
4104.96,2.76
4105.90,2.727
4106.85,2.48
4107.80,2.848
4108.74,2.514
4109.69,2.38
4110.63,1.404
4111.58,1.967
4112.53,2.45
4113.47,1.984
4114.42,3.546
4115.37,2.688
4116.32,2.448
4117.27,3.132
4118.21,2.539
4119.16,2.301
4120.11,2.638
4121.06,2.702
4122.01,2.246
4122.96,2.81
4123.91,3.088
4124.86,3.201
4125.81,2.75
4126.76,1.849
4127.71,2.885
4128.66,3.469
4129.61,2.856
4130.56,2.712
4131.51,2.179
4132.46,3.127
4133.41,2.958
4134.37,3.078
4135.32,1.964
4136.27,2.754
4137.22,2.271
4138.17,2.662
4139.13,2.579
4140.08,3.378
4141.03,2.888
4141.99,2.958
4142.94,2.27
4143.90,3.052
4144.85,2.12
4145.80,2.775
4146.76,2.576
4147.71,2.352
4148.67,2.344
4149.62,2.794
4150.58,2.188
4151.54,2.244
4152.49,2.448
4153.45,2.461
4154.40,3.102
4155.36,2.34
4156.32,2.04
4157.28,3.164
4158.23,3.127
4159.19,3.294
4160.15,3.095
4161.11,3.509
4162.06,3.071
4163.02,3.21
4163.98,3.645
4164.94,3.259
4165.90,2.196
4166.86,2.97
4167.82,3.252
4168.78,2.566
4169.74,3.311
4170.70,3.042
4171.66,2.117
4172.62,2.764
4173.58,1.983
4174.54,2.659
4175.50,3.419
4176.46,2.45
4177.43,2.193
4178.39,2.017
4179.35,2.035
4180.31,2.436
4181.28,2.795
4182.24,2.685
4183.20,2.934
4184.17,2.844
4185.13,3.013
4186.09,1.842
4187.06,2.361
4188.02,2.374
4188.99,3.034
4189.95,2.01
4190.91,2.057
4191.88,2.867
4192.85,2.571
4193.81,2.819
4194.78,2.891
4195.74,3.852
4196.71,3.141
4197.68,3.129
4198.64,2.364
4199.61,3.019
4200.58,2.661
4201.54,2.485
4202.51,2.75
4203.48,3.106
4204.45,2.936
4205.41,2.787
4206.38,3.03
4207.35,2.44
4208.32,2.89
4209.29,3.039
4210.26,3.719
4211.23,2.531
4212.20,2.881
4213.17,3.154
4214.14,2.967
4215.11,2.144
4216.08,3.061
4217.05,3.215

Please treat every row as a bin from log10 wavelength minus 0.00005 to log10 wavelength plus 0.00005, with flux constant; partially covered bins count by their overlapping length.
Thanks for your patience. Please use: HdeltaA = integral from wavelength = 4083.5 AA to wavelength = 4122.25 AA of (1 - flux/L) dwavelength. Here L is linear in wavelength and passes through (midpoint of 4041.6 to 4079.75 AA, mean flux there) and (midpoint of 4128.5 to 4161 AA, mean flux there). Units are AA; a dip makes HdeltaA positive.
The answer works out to 2.9 AA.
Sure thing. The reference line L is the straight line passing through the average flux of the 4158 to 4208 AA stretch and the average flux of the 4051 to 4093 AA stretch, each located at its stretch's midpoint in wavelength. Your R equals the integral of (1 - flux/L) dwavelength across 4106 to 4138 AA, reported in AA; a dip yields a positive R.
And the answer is 1.3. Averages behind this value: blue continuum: 2.68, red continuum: 2.78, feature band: 2.61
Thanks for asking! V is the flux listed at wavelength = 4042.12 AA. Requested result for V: 2.758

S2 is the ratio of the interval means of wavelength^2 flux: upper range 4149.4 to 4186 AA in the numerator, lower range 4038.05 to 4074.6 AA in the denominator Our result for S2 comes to 1.1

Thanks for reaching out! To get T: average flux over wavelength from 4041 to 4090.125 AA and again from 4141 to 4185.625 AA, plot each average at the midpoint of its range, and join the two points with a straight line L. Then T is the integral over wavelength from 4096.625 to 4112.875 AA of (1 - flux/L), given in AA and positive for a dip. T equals 3.1 AA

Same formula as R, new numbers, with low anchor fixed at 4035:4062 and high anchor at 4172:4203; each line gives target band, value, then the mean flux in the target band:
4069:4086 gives 0.9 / 2.58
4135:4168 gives -1.1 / 2.75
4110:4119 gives 0.8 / 2.46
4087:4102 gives 1.7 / 2.41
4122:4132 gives -0.3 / 2.76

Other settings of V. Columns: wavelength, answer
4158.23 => 3.127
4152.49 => 2.448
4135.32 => 1.964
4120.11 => 2.638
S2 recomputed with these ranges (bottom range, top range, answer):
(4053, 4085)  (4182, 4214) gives 1.12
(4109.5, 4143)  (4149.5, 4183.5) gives 1.06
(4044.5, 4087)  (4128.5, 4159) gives 1.04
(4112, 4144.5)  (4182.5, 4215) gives 1.07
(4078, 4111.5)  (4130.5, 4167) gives 1.16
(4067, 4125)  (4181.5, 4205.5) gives 1.14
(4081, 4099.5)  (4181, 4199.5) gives 1.10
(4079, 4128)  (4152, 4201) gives 1.14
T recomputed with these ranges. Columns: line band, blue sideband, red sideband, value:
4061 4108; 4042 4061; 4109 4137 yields 2.0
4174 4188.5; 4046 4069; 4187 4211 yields 1.4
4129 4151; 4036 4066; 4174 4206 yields 0.5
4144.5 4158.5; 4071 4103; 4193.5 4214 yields 1.1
